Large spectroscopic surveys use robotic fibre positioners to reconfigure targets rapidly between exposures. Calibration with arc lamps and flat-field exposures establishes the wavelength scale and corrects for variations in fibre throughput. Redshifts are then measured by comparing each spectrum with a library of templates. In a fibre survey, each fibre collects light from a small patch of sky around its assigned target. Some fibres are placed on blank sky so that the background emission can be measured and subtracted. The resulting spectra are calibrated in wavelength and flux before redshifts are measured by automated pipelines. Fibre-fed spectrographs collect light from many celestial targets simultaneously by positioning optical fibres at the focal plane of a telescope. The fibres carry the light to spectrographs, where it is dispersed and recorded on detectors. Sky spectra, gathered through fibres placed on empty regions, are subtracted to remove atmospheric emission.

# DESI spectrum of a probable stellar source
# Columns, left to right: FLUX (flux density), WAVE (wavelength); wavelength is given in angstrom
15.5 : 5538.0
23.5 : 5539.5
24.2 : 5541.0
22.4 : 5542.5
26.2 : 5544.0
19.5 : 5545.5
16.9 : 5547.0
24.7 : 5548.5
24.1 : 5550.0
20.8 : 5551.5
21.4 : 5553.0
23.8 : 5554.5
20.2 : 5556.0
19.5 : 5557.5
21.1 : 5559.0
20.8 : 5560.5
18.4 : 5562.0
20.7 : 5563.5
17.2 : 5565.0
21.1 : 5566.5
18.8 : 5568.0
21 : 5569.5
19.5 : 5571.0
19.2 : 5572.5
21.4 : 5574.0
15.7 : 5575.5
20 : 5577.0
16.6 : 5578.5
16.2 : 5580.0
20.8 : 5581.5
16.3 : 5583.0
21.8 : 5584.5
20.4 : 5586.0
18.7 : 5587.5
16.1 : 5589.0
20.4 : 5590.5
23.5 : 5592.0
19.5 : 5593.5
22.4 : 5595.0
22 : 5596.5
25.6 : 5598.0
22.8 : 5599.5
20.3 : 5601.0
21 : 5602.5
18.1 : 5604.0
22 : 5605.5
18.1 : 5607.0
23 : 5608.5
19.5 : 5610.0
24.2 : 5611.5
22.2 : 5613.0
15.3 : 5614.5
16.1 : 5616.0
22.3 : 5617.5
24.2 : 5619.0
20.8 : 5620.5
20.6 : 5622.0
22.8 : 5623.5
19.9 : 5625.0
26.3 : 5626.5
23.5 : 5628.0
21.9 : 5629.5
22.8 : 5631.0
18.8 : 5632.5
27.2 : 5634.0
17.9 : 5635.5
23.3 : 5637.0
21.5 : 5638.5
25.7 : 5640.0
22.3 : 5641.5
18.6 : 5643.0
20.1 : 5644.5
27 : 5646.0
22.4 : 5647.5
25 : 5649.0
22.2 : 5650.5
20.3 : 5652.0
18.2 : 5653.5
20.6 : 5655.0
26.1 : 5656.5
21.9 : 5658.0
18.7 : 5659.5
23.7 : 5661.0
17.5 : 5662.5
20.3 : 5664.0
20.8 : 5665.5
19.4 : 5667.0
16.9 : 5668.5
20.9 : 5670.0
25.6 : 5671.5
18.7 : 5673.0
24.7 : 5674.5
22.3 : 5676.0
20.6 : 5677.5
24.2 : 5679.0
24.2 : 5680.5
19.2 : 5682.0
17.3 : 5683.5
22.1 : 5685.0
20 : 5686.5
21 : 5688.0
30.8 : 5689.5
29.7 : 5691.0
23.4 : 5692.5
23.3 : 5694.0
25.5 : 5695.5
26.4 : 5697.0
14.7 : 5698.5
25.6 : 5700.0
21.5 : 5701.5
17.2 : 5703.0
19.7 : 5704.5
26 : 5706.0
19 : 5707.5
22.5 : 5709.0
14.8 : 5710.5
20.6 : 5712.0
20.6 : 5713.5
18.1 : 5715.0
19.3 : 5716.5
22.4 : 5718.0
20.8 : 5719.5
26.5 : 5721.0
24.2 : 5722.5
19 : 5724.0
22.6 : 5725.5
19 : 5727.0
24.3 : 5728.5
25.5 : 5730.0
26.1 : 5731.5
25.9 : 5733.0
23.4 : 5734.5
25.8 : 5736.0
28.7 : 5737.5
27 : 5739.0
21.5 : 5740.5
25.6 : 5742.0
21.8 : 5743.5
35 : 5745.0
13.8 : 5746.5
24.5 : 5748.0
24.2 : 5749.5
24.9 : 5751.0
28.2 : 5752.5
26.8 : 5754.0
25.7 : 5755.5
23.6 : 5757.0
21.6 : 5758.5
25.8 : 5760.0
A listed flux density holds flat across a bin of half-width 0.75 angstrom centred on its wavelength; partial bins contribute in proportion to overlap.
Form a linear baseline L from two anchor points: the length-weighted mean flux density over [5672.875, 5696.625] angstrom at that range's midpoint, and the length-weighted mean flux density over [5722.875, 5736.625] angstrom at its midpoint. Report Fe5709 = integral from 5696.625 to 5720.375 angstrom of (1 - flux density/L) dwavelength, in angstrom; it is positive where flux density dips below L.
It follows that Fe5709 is 2.9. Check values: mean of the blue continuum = 23.1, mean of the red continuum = 23.5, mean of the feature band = 20.5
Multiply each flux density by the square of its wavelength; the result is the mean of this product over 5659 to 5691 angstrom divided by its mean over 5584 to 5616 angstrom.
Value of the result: 1.07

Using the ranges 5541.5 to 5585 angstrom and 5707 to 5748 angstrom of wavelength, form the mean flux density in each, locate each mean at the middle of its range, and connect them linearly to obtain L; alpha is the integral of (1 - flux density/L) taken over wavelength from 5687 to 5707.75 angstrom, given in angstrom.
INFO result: -0.8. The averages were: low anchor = 20.2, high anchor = 22.8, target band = 23.2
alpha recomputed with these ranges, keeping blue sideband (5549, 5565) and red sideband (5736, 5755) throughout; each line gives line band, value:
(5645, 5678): 2.50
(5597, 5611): 0.50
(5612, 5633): 1.05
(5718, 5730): 1.05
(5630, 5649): 0.34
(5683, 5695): 0.16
